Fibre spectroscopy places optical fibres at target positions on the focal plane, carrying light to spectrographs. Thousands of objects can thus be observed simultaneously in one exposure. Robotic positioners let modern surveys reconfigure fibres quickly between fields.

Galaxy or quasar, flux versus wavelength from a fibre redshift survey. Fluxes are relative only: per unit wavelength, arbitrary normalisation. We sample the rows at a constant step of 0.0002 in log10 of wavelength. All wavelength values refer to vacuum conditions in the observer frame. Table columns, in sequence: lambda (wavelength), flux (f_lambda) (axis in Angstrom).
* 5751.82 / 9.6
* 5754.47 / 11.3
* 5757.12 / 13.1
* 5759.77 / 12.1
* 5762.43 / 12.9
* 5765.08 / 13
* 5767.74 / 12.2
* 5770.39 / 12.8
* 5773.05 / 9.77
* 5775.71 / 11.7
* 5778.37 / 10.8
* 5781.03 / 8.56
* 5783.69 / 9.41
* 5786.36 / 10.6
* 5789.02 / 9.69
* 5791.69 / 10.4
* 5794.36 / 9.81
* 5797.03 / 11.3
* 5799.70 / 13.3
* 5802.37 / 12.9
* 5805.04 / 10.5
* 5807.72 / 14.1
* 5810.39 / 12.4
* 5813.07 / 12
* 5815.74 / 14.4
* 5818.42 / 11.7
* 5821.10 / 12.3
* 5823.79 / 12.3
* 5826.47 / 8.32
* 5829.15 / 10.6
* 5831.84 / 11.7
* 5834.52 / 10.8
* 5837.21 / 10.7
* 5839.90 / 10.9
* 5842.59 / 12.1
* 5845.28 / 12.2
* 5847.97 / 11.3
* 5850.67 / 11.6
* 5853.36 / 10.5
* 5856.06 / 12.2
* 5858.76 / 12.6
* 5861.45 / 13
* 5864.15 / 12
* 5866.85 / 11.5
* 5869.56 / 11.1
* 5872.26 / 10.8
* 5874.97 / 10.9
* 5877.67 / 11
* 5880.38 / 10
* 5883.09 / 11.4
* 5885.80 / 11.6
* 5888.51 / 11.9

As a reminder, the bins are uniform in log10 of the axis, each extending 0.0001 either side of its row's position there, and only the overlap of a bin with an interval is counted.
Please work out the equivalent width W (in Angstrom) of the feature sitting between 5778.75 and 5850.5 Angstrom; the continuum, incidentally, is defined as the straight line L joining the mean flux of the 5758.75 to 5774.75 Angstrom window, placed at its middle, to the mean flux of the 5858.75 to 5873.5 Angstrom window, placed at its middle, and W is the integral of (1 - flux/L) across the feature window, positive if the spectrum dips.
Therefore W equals 3.8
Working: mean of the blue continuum 12.1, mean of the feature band 11.3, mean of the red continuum 11.8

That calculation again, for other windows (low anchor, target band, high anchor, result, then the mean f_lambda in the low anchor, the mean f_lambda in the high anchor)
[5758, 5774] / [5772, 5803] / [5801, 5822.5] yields 4.3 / 12.2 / 12.5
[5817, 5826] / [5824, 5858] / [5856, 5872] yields 2.0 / 11.7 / 12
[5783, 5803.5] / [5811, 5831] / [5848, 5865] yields -0.6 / 11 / 11.9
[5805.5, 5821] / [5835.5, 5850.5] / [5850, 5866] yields 1.0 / 12.7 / 12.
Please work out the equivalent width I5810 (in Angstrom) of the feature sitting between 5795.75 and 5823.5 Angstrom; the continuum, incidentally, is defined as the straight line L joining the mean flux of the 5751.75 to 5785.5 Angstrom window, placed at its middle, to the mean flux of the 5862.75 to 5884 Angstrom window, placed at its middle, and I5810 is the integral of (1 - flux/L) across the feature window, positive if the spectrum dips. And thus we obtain -3.0 Angstrom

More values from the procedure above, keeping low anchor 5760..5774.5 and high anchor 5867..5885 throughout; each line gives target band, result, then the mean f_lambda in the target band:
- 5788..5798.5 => 1.3 Angstrom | 10.4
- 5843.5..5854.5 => -0.2 Angstrom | 11.4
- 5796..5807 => -0.4 Angstrom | 12.1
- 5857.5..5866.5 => -1.1 Angstrom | 12.4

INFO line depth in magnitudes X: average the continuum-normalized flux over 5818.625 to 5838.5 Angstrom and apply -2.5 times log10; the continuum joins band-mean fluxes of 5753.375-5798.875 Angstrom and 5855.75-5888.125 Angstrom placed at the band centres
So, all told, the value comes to 0.03 mag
